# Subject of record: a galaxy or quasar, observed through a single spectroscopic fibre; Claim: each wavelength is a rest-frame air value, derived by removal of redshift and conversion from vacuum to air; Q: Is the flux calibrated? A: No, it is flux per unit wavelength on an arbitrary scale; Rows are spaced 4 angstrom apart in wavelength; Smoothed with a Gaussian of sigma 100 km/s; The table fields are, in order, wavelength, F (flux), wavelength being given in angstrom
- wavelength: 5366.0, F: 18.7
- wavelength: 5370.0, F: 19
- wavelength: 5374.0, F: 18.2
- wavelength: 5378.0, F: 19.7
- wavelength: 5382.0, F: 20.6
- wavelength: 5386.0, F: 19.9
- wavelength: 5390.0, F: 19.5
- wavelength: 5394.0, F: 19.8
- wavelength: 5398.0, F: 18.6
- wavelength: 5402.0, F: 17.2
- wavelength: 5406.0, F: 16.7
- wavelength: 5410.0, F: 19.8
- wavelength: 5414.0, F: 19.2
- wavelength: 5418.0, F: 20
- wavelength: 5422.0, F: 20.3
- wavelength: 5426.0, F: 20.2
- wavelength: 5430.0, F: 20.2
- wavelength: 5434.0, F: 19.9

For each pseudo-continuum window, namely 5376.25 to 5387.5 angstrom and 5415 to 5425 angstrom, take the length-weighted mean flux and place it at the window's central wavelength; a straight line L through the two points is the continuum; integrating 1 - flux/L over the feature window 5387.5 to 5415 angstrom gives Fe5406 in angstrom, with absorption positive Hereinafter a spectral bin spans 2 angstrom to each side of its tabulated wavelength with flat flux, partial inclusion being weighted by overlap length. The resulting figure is 1.9 angstrom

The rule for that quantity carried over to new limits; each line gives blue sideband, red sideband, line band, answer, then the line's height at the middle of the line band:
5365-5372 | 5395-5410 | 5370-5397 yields -1.6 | 18.5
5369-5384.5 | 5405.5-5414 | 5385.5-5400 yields -0.2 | 19.1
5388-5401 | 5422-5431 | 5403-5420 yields 0.8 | 19.7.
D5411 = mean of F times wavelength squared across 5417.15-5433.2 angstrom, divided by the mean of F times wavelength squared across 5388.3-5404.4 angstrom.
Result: 1.1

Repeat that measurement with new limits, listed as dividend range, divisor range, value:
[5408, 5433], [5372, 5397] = 1.03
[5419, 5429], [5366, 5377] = 1.10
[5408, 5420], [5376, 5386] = 0.99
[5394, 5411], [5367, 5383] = 0.95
